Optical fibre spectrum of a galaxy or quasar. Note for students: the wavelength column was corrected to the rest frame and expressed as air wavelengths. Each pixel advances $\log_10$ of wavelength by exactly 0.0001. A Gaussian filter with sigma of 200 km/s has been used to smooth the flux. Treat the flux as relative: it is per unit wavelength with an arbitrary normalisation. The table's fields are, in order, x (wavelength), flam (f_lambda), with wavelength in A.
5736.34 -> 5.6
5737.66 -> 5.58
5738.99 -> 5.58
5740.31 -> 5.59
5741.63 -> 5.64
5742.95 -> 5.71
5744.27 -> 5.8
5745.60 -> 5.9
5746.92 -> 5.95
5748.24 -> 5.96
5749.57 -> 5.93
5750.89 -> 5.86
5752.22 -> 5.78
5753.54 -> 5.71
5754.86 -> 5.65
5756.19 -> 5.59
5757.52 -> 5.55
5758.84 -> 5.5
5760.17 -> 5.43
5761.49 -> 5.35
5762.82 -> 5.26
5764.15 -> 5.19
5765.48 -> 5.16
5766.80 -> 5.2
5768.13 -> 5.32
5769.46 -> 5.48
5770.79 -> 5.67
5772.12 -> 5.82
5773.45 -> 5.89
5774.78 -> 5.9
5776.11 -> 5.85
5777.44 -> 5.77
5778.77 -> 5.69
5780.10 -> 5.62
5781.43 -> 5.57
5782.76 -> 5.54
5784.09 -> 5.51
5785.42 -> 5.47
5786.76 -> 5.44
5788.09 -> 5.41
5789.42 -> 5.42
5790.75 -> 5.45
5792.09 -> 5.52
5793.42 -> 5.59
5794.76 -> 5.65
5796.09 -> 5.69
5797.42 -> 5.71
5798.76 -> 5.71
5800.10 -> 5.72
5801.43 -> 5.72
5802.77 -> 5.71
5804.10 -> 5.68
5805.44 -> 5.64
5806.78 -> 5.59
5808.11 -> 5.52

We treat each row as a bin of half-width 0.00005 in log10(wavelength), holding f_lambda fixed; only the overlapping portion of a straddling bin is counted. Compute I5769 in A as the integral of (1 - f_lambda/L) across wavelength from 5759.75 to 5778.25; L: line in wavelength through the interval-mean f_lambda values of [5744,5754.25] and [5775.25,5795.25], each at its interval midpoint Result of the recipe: 0.6 A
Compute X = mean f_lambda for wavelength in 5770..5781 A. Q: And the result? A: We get 5.77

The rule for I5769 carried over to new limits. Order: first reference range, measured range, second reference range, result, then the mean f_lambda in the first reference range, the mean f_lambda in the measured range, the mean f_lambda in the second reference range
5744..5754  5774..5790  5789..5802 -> 0.3 A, 5.86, 5.6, 5.62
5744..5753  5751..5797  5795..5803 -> 1.9 A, 5.88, 5.55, 5.71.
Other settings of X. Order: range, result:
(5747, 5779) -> 5.61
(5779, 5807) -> 5.59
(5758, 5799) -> 5.54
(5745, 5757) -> 5.81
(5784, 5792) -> 5.45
